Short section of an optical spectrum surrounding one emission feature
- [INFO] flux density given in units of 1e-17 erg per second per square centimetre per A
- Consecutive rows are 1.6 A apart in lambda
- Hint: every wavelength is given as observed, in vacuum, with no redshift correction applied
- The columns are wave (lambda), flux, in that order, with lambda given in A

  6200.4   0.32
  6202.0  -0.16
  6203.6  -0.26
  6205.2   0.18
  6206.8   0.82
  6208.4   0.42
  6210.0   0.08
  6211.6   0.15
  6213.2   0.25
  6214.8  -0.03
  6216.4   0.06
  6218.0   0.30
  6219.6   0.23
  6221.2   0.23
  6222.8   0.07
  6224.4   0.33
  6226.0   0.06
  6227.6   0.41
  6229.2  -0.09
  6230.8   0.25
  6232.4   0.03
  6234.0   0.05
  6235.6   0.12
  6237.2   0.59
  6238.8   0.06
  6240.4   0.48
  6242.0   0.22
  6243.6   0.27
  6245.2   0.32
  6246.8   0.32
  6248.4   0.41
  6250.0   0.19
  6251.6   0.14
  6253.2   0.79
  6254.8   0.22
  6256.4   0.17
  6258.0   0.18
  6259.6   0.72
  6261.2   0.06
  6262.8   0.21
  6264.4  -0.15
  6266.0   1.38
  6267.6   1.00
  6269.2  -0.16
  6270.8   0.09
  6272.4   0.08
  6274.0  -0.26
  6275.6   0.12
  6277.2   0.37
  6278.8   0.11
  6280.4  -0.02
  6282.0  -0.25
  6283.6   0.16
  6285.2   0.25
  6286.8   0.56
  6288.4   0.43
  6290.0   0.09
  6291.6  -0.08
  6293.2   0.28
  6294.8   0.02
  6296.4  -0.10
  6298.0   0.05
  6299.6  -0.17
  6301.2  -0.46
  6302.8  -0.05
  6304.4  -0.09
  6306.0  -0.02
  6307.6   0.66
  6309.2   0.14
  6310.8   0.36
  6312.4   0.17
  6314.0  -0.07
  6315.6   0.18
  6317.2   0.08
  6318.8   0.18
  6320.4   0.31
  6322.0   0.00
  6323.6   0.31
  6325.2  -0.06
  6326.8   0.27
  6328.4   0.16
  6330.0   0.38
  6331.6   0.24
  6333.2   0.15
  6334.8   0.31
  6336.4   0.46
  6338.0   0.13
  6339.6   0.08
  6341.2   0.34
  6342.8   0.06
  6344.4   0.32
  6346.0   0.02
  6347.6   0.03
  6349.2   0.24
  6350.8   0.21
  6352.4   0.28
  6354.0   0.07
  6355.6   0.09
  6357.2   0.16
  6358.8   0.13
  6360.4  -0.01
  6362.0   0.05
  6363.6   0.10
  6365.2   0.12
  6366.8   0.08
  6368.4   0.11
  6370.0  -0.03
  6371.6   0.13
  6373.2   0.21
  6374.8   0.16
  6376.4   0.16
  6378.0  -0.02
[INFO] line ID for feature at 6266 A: [O III]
